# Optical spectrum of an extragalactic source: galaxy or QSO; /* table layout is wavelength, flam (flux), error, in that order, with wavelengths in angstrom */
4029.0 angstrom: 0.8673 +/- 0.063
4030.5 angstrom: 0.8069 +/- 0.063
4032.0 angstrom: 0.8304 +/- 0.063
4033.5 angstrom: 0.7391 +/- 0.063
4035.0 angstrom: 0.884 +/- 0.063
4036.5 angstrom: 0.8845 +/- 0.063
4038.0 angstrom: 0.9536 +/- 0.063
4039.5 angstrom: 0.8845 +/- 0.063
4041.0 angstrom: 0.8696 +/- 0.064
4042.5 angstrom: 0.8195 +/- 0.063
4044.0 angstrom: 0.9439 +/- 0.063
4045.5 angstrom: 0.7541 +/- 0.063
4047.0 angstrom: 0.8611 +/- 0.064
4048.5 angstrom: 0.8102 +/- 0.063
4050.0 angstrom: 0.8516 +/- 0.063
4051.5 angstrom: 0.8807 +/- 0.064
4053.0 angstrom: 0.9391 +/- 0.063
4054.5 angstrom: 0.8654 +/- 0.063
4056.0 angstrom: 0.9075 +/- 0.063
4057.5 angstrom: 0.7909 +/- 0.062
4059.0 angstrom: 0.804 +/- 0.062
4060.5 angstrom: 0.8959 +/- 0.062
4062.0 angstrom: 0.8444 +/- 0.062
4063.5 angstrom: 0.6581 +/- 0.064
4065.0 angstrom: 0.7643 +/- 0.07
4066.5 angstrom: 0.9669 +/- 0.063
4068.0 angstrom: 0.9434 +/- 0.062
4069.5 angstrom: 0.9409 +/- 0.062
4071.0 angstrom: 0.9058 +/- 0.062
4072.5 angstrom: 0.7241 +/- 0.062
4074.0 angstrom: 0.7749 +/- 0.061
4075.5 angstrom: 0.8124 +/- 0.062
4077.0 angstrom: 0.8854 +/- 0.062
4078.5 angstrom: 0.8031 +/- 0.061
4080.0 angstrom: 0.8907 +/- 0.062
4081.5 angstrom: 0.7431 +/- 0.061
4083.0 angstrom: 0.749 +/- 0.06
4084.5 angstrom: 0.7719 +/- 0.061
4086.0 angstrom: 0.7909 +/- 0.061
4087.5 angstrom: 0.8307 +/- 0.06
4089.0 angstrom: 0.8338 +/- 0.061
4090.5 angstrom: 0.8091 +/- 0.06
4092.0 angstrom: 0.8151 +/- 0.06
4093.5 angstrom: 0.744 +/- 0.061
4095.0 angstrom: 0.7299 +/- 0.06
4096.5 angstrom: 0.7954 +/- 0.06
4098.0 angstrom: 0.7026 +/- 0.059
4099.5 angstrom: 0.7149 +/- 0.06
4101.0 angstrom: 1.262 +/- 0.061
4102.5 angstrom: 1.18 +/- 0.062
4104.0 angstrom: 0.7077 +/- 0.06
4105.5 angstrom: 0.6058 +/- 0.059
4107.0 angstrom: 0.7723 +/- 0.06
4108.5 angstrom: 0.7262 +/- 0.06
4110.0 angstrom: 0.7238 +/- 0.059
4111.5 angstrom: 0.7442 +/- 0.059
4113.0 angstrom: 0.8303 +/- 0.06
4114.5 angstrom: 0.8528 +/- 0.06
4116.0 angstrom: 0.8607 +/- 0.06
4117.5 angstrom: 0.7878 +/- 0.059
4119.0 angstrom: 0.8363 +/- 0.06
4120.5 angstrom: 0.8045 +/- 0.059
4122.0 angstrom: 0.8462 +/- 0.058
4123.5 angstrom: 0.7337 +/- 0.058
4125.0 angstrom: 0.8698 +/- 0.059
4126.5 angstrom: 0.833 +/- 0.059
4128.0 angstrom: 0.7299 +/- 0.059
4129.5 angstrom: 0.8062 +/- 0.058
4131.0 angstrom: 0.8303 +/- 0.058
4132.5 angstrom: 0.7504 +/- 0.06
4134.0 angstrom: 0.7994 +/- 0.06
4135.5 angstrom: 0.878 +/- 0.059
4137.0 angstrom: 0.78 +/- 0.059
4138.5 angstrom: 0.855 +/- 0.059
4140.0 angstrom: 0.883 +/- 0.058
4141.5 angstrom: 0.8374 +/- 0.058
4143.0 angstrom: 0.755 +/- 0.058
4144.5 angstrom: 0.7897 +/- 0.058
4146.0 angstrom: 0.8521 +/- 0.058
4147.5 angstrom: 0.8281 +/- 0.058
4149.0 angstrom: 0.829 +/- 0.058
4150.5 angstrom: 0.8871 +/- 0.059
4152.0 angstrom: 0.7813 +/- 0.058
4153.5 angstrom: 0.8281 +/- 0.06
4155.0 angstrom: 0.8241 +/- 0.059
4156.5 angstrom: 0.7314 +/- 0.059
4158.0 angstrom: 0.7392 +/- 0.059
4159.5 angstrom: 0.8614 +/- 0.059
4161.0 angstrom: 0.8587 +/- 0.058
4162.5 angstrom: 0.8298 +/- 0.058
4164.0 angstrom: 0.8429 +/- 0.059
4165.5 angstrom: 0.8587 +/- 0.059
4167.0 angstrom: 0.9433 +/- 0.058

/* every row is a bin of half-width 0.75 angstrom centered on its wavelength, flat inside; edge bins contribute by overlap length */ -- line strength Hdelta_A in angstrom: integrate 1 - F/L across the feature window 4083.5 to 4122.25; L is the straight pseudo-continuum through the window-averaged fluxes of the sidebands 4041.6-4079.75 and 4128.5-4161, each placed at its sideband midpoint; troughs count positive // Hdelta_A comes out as 1.0 angstrom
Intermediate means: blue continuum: 0.847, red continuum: 0.816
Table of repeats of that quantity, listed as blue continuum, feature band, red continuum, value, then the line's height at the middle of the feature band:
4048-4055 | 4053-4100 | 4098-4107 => 2.9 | 0.87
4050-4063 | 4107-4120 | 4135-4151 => 0.7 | 0.842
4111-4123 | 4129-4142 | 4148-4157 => -0.1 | 0.818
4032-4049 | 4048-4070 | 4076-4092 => -0.6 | 0.836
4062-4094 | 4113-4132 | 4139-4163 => 0.1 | 0.819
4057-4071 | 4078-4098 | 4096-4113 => 0.9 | 0.828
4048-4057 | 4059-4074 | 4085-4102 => 0.3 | 0.858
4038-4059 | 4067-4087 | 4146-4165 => 0.5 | 0.851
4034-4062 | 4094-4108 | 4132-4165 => 0.2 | 0.841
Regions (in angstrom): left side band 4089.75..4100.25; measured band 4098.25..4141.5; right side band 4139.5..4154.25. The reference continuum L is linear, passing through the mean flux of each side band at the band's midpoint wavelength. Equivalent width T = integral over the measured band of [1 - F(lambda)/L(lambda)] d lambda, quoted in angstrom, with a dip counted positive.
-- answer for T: -1.64 angstrom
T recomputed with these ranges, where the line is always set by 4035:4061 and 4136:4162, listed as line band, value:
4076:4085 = 0.5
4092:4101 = 0.6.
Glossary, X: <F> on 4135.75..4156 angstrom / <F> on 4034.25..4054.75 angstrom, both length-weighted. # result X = 0.95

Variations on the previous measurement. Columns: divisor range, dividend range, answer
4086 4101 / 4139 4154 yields 1.03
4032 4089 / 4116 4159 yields 0.97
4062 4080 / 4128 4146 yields 0.97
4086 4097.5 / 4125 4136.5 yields 1.02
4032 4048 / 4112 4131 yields 0.95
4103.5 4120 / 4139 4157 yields 1.07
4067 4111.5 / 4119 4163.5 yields 1.00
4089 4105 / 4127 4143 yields 0.97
